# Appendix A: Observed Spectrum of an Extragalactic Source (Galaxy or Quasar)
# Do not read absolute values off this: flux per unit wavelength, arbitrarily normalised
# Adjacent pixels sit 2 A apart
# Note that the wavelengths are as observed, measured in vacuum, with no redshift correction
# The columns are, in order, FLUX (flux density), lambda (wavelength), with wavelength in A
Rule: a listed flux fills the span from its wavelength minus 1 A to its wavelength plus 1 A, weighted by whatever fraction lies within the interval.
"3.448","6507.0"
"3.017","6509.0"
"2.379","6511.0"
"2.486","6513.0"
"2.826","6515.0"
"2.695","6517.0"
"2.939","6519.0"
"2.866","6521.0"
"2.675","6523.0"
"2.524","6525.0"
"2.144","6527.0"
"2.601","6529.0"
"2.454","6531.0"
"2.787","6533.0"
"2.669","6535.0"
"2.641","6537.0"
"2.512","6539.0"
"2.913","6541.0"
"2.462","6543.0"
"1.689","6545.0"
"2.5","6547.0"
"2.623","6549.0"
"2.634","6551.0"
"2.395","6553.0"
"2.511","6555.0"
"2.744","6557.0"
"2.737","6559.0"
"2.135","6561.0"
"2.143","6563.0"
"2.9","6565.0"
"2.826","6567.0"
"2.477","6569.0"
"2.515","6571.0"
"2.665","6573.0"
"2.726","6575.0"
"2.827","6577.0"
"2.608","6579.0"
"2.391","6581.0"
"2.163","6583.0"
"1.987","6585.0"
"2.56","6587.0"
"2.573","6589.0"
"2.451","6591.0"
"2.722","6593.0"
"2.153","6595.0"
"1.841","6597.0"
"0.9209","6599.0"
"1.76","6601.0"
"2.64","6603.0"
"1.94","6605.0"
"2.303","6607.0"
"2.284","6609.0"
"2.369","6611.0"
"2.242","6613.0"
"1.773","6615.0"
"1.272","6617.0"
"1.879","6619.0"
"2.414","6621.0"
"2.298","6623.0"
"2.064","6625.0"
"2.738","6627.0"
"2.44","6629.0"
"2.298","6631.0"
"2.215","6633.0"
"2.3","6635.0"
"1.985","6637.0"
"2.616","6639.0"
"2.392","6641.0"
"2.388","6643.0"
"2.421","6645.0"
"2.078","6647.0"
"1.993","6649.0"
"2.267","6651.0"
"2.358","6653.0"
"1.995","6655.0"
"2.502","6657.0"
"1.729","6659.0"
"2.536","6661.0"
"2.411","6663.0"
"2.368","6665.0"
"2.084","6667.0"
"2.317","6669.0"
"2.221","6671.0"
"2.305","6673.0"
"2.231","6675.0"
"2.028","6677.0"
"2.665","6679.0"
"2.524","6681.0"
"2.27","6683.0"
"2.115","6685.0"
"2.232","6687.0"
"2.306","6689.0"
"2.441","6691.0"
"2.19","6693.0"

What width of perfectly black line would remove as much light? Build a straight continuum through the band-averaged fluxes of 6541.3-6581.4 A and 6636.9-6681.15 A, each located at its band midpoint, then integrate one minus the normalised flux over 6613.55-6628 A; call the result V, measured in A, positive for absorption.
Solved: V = 1.9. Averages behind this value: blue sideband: 2.53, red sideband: 2.28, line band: 2.07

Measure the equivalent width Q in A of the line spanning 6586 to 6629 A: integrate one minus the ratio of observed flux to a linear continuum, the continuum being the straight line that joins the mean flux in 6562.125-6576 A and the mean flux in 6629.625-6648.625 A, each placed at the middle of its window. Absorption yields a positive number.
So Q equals 4.9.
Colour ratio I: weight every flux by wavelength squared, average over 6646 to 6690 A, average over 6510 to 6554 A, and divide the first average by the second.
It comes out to 0.92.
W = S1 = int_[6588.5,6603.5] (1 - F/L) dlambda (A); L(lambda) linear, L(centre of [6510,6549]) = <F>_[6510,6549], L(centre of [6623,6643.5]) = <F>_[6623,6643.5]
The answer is 1.99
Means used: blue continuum 2.57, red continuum 2.34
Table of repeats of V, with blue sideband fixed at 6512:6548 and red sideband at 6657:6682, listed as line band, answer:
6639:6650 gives 0.27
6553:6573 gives -0.34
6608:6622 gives 2.16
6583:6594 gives 0.12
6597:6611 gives 2.49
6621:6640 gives 0.32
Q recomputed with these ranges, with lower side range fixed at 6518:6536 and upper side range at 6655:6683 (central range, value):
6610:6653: 2.9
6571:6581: -0.6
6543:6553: 0.8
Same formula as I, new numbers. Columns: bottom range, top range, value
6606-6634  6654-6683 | 1.06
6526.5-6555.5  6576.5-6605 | 0.90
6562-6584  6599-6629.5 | 0.83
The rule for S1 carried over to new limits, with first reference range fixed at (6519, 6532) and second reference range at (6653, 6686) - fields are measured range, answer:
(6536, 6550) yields 0.33 A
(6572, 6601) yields 1.66 A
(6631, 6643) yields 0.16 A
